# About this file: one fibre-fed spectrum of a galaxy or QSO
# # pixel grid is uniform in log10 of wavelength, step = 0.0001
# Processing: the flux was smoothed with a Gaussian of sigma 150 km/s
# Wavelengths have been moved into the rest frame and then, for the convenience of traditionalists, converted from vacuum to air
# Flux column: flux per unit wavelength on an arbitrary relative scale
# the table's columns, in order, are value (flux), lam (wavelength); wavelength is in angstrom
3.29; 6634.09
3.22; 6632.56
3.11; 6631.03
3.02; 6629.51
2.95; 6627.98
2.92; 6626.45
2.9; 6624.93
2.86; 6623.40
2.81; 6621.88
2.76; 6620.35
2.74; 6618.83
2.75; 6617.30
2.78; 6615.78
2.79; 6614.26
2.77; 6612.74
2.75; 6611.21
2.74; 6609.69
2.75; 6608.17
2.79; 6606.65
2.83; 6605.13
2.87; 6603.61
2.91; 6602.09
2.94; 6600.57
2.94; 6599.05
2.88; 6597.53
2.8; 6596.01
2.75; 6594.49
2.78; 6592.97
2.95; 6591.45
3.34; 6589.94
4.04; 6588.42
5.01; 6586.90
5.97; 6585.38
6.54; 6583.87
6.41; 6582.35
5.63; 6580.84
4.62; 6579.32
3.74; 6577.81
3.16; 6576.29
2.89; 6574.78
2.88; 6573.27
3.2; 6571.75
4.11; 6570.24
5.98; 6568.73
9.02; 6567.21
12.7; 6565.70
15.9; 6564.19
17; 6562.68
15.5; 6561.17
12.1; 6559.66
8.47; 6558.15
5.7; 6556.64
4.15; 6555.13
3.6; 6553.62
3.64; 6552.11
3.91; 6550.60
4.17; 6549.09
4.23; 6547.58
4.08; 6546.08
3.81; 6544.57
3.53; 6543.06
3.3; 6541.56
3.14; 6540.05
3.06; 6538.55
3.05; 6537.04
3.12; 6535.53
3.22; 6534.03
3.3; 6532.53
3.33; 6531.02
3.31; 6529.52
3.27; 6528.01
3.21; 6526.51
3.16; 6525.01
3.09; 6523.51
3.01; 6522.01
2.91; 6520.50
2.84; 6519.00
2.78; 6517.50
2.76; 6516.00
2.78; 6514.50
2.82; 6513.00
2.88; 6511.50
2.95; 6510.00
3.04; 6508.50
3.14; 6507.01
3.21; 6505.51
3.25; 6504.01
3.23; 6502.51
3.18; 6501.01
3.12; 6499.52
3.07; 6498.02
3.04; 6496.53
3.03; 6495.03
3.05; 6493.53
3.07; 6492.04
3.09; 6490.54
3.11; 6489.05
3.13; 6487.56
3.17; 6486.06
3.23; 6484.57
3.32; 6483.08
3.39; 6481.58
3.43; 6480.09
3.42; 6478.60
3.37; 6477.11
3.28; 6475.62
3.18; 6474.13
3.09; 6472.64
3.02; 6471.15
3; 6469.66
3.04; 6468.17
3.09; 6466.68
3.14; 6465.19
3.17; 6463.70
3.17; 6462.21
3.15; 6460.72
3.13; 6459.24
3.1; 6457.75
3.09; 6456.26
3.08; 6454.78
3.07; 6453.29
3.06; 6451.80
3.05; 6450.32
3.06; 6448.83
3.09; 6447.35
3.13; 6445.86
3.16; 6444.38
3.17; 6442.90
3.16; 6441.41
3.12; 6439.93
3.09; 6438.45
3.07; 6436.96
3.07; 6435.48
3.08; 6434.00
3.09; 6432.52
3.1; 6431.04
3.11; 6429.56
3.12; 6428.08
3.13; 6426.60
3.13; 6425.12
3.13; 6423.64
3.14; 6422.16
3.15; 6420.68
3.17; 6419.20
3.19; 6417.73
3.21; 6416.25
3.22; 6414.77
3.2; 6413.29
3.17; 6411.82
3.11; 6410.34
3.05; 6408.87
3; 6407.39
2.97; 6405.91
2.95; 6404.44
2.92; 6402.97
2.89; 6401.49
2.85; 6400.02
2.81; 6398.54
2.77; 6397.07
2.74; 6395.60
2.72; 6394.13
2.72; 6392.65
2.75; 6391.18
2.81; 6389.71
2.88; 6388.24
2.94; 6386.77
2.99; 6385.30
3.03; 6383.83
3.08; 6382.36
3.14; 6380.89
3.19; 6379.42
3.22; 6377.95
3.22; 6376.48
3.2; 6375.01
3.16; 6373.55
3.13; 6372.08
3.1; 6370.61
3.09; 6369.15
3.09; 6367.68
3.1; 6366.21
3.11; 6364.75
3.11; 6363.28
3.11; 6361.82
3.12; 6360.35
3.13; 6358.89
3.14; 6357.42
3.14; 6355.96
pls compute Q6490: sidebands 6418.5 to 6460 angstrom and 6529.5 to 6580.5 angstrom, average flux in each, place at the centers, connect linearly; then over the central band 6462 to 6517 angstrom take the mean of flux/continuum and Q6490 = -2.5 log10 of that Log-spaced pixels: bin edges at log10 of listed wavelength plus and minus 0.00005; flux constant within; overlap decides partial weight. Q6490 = 0.32 mag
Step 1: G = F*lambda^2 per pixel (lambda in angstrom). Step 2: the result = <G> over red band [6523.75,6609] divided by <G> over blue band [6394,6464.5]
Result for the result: 1.64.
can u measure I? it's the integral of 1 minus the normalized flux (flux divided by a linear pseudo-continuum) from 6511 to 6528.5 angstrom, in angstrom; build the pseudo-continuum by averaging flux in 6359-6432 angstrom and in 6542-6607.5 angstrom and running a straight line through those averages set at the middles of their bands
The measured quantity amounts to 6.4 angstrom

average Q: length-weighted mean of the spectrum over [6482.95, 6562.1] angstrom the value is 3.82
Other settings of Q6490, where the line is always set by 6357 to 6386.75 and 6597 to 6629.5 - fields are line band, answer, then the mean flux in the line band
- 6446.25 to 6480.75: -0.05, 3.14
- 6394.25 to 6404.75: 0.09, 2.84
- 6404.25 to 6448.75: -0.02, 3.12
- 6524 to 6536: -0.11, 3.24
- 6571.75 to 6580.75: -0.24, 3.6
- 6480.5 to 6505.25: -0.06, 3.16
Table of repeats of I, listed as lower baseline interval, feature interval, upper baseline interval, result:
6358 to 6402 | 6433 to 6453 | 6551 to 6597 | 4.6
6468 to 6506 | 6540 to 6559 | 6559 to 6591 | 5.1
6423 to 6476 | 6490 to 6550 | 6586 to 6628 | -2.9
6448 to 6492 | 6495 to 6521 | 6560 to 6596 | 7.7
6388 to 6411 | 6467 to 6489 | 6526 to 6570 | 6.3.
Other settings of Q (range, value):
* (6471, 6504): 3.19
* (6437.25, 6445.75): 3.14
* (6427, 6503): 3.14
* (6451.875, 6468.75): 3.11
